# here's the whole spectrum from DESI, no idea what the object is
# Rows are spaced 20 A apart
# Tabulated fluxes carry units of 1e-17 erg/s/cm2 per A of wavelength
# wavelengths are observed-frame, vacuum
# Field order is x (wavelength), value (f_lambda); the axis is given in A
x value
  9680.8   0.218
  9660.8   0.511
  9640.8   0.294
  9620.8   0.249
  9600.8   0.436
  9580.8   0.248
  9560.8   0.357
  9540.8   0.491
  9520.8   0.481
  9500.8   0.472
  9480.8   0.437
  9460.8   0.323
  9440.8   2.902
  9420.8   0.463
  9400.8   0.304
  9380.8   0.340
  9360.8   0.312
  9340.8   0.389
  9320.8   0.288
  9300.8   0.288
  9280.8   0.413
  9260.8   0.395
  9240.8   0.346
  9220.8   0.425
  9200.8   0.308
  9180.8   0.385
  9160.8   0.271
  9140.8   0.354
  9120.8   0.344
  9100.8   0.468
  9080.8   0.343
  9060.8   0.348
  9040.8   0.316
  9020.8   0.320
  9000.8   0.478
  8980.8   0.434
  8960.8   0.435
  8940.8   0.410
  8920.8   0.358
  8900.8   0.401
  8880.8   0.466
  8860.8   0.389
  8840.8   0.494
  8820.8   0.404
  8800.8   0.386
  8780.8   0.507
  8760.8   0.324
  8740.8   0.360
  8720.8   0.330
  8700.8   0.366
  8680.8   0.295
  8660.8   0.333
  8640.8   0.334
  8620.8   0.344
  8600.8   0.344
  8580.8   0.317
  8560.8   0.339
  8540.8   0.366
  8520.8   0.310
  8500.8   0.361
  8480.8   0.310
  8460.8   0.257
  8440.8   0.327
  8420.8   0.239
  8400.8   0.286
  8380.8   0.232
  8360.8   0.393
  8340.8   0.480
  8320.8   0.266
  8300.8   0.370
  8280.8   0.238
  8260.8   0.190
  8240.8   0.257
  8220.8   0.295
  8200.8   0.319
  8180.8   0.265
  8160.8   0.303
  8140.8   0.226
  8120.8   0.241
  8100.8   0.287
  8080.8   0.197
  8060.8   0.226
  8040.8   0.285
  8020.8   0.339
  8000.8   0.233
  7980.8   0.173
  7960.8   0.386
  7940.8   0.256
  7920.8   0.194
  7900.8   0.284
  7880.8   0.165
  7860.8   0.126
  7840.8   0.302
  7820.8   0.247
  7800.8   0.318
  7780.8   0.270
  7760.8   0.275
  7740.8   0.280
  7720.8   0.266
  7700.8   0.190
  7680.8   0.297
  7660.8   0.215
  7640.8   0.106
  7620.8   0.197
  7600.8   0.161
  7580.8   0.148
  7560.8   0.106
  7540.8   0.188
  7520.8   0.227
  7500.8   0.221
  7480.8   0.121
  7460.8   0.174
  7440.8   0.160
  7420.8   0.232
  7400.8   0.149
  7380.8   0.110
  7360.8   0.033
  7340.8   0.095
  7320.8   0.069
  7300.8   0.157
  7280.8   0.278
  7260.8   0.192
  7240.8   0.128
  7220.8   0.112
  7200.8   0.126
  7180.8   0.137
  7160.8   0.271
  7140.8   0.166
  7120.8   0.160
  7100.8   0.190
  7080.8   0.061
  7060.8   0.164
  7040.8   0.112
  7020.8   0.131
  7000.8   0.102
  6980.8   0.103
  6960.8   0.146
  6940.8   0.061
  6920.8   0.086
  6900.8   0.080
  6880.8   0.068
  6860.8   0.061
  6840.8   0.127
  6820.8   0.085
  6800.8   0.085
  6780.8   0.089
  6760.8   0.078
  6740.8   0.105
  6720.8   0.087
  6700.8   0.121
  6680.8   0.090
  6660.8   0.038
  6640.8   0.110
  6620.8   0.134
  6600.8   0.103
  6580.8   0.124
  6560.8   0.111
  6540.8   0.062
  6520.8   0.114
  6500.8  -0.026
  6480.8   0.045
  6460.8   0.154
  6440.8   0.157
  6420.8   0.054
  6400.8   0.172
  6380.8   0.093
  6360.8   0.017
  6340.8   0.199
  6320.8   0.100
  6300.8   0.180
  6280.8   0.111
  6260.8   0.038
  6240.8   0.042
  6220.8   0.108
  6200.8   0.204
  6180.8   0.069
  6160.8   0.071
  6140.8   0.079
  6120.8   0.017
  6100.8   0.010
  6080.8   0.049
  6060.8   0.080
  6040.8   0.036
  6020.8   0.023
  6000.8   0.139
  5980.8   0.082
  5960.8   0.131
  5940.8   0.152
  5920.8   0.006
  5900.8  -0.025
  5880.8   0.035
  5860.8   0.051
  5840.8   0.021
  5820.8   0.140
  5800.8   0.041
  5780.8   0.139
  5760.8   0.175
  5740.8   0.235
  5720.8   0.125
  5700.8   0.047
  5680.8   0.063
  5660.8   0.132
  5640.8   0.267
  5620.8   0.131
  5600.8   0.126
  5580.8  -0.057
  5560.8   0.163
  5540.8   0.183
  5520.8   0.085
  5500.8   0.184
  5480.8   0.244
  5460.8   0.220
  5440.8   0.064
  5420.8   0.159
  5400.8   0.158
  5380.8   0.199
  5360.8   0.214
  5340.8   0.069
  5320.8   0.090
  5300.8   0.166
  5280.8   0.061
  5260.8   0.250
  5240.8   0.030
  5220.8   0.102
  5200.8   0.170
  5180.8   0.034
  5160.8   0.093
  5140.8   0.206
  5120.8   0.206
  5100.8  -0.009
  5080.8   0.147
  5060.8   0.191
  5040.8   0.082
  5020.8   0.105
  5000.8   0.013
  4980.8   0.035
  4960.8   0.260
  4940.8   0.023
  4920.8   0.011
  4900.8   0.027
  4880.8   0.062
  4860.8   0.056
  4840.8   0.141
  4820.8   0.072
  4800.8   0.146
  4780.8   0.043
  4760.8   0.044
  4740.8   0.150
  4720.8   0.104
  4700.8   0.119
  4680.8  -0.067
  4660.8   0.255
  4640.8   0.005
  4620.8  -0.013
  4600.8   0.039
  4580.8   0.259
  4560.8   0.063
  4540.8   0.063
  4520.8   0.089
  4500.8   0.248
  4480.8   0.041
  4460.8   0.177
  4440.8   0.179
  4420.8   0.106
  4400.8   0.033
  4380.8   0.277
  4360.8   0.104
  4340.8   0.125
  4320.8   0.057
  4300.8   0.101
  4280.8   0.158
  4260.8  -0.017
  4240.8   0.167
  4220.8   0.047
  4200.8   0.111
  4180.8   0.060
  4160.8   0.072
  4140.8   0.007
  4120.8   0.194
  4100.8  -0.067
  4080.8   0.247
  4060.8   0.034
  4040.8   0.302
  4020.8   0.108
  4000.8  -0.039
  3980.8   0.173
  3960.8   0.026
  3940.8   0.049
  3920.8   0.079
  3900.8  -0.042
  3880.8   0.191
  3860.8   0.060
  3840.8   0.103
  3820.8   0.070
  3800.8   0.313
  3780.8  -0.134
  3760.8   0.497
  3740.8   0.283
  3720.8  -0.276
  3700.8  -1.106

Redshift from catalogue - 0.92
